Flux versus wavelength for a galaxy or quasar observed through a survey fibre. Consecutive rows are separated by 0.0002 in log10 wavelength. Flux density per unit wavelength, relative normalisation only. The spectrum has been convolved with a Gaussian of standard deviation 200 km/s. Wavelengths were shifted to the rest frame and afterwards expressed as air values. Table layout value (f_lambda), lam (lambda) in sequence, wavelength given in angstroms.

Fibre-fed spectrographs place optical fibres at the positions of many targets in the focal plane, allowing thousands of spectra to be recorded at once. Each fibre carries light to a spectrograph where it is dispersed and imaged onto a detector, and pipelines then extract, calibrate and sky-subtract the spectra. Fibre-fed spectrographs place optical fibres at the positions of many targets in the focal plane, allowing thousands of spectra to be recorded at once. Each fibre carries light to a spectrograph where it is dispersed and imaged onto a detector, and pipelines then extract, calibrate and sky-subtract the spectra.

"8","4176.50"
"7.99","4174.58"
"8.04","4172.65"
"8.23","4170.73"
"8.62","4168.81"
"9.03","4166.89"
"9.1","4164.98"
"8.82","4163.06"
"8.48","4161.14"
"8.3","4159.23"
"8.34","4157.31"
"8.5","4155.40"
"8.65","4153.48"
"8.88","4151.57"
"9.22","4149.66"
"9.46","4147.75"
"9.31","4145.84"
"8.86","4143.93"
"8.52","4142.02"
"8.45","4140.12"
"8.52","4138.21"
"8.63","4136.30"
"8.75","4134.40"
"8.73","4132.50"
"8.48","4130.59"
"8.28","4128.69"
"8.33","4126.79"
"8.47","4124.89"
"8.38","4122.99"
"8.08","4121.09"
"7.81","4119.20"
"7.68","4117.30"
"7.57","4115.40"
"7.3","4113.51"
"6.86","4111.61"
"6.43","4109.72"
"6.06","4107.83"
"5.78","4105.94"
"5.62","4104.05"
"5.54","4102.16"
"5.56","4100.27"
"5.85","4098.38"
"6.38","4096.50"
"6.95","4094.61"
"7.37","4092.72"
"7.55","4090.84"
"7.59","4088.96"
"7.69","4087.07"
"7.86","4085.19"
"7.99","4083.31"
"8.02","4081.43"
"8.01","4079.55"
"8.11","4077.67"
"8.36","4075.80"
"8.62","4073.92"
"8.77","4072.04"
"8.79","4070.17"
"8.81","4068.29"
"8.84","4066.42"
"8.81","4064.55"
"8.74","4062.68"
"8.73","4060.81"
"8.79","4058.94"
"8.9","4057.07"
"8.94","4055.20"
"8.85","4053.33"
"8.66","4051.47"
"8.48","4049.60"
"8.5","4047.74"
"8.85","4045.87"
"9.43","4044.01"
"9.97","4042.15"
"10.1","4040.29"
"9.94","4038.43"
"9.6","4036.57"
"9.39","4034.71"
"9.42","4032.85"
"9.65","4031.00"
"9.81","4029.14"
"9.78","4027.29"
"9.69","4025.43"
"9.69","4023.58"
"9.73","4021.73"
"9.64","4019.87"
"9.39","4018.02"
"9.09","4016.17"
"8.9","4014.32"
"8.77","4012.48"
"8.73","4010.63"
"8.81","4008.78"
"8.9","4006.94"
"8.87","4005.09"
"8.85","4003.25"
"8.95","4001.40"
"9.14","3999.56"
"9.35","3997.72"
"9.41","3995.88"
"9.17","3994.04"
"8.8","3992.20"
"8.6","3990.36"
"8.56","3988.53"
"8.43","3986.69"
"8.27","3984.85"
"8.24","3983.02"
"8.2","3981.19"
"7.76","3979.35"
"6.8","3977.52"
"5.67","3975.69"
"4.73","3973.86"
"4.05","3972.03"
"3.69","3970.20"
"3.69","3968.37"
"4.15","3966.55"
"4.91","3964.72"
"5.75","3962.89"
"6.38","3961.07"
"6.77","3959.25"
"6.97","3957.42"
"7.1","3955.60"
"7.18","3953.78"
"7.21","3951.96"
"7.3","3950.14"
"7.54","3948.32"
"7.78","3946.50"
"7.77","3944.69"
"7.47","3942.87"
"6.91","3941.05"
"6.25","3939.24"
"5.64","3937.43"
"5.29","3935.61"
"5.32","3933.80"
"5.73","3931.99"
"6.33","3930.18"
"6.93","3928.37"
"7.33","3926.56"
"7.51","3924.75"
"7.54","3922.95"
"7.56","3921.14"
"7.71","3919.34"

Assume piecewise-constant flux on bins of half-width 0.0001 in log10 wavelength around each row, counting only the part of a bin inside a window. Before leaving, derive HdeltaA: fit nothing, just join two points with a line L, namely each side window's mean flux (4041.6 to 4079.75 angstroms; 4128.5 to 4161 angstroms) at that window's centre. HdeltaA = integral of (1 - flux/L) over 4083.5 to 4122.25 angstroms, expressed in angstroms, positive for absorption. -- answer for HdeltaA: 8.10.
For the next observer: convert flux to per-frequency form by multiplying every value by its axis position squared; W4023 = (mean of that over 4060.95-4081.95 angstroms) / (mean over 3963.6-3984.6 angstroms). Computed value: 1.6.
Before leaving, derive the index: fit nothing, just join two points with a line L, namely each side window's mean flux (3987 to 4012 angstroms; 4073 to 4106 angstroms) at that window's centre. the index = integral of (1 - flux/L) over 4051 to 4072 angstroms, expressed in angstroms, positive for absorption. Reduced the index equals -2.9 angstroms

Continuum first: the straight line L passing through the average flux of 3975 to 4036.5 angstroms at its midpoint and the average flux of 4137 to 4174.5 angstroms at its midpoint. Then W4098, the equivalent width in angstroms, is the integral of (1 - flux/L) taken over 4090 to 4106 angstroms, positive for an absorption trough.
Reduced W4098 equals 4.48 angstroms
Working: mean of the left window 8.89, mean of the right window 8.68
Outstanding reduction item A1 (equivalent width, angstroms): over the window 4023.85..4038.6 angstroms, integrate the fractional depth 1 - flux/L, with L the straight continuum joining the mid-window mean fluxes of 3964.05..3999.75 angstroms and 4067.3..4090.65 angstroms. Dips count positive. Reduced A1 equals -3.9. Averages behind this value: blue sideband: 7.06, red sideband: 8.2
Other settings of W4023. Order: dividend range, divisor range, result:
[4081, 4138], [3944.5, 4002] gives 1.11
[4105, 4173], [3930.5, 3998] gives 1.32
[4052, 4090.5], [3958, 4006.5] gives 1.22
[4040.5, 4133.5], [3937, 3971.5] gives 1.34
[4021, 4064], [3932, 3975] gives 1.60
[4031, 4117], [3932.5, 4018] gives 1.15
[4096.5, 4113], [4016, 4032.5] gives 0.65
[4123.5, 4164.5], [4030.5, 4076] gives 1.00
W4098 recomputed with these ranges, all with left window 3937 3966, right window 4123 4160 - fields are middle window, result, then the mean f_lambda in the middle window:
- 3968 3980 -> 3.1 angstroms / 5.21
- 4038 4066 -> -4.5 angstroms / 9.03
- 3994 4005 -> -2.8 angstroms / 9.12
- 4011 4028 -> -4.4 angstroms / 9.38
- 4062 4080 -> -1.4 angstroms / 8.6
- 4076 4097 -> 1.2 angstroms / 7.64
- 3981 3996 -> -3.0 angstroms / 8.61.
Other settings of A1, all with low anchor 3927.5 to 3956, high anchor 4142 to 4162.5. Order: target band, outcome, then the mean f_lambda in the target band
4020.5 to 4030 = -2.76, 9.73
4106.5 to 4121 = 2.22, 7.13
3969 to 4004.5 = -2.54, 7.7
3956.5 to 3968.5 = 2.23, 5.64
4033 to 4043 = -2.74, 9.77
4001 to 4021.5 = -4.45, 9.01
